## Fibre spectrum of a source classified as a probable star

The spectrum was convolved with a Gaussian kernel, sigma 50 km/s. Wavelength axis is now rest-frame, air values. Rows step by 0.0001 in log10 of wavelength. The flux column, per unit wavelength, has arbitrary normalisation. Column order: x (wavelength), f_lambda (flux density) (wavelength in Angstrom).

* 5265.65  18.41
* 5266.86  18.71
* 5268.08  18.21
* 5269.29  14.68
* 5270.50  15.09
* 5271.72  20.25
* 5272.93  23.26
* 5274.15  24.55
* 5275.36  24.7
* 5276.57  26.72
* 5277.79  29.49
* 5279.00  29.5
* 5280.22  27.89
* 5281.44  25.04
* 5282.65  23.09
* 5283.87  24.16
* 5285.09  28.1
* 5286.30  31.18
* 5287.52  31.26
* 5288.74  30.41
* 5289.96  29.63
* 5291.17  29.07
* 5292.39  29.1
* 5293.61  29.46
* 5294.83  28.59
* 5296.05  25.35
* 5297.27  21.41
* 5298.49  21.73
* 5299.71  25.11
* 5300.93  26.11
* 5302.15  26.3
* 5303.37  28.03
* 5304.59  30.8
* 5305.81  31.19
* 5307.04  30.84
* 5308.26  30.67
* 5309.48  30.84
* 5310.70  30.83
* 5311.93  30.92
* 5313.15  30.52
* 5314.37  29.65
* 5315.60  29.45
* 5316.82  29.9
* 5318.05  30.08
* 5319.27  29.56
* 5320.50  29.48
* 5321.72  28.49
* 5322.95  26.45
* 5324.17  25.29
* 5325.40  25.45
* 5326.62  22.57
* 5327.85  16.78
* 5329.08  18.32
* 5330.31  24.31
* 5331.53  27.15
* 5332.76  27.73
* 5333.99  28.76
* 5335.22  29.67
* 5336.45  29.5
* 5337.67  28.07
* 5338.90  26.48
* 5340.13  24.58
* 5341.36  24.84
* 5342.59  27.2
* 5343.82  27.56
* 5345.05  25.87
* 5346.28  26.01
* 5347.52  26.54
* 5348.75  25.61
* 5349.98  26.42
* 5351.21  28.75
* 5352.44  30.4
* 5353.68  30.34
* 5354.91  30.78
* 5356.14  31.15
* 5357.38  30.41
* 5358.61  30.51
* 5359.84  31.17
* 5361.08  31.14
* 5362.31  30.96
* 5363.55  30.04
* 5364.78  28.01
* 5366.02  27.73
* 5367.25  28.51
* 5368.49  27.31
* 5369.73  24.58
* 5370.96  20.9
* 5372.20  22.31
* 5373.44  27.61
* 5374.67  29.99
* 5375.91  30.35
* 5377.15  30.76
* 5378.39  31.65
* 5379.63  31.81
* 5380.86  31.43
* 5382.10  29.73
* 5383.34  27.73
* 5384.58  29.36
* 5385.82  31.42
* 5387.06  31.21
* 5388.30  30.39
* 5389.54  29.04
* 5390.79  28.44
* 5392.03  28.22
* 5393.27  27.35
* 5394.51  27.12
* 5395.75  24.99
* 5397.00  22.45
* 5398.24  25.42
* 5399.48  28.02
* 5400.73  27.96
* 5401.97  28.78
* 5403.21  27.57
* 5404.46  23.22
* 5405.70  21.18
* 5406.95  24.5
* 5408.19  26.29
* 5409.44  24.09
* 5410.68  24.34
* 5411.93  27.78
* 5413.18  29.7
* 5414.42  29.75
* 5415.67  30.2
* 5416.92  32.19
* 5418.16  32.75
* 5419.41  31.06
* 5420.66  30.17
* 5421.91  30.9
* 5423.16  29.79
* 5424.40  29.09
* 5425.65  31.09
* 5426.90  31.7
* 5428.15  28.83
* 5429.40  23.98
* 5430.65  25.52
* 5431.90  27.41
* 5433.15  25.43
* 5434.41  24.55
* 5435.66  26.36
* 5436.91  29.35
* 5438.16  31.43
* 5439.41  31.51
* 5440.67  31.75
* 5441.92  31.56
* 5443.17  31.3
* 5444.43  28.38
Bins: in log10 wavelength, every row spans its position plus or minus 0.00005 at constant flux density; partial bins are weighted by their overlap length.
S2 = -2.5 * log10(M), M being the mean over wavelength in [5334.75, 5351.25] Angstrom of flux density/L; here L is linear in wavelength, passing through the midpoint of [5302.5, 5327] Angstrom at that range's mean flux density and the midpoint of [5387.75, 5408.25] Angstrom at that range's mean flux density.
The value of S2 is 0.05 mag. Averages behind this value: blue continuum 29.1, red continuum 26.5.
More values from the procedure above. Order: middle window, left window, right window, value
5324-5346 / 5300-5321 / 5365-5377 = 0.116 mag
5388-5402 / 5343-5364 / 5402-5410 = -0.063 mag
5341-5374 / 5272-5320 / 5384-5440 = 0.005 mag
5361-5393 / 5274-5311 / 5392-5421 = -0.055 mag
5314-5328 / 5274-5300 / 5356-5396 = 0.023 mag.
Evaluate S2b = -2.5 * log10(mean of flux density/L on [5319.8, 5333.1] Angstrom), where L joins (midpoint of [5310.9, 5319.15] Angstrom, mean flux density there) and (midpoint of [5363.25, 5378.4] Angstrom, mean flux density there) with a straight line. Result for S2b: 0.19 mag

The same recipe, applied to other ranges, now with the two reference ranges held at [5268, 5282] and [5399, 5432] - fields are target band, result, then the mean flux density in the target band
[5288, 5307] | -0.14 mag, 27.6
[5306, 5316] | -0.23 mag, 30.5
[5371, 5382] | -0.09 mag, 29.1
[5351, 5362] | -0.17 mag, 30.6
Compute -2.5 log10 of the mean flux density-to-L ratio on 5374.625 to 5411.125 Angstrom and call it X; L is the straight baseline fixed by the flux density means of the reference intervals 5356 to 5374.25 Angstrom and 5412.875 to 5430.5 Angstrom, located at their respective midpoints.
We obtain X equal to 0.05 mag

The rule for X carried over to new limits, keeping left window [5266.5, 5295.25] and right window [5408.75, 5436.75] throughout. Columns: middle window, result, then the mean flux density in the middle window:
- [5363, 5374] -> 0.04 mag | 26.3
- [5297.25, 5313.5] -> -0.10 mag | 28.5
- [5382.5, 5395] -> -0.05 mag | 29.1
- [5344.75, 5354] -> -0.02 mag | 27.4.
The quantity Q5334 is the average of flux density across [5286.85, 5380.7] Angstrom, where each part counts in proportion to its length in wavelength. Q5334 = 28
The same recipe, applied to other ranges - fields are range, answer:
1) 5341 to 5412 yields 27.9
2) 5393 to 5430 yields 27.8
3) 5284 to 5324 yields 28.7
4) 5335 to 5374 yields 27.8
